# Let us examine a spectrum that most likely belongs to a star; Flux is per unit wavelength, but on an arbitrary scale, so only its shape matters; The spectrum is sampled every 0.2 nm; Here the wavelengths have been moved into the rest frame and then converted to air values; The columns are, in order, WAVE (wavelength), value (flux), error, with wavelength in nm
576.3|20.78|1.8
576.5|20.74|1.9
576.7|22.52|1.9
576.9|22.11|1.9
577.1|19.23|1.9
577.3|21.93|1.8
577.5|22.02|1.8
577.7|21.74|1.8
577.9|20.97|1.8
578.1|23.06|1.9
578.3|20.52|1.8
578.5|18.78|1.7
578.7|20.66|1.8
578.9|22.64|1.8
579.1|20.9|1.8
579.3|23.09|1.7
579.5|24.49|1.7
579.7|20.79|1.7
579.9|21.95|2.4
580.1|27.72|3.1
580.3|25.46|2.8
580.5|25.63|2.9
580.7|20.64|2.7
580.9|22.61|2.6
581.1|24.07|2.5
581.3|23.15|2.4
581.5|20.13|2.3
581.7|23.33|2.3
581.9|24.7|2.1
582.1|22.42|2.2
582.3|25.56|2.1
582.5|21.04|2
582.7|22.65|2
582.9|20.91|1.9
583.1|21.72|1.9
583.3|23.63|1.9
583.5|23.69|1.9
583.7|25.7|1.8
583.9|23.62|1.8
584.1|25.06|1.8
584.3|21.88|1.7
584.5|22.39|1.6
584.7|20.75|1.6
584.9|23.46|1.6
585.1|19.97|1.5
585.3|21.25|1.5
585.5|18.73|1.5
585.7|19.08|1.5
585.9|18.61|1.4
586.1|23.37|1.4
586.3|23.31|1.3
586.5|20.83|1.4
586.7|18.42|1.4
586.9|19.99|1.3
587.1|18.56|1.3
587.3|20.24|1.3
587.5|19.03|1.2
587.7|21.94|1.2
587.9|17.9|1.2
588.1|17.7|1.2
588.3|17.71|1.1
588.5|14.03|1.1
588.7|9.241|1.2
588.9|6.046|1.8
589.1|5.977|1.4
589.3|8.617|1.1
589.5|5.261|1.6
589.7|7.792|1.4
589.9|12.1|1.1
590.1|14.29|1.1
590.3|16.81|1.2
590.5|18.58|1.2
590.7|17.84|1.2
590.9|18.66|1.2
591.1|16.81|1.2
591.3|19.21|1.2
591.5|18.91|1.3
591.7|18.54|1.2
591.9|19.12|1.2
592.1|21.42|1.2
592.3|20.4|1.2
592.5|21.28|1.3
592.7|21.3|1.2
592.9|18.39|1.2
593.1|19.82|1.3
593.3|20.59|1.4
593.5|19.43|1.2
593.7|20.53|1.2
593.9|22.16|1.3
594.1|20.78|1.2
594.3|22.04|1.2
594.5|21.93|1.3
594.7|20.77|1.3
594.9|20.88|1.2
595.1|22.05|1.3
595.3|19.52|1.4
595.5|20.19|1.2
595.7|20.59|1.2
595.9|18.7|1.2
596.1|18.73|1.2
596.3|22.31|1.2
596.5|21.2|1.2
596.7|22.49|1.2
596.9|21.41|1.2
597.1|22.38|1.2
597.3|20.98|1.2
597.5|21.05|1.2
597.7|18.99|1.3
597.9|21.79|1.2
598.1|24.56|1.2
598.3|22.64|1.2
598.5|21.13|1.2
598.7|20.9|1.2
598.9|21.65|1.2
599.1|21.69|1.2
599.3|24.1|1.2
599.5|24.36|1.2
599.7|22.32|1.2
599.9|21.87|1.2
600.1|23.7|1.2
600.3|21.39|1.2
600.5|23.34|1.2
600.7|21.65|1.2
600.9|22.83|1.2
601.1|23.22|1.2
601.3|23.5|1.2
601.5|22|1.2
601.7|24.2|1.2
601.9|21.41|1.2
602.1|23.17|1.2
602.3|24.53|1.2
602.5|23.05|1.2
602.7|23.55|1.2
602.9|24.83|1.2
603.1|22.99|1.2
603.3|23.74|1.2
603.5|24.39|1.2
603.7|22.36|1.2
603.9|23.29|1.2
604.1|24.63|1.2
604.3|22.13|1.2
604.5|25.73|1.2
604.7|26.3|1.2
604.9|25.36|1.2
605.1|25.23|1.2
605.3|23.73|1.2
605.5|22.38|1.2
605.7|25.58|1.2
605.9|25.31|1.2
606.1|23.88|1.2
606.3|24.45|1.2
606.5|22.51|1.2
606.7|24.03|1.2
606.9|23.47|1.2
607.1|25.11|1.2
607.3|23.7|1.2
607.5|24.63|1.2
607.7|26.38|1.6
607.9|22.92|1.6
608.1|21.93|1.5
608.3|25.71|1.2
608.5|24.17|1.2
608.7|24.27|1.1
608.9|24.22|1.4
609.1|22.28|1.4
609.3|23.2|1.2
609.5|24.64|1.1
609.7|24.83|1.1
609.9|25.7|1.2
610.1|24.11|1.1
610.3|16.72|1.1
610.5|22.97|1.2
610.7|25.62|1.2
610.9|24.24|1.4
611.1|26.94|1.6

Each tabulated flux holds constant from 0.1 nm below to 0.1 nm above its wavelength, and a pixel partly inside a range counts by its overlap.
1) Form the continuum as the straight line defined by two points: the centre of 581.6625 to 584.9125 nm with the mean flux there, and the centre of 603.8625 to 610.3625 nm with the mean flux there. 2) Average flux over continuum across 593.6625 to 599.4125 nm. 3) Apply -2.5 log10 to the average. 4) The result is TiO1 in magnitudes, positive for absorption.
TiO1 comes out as 0.11 mag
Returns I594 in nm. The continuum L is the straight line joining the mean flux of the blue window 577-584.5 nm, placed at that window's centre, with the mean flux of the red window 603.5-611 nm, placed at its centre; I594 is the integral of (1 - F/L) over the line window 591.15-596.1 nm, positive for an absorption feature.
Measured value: 0.64 nm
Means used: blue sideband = 22.6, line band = 20.3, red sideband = 24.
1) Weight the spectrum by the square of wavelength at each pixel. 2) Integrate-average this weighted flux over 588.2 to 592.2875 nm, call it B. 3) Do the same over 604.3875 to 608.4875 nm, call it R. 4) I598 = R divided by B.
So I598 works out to 1.78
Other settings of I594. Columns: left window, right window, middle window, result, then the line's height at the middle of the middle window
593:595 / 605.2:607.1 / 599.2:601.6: -0.036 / 22.5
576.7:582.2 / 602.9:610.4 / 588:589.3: 0.645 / 22.9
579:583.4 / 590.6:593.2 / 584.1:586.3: 0.042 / 21.7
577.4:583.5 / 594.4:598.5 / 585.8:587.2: 0.102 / 22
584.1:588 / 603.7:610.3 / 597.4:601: 0.093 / 22.8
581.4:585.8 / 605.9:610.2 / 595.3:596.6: 0.169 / 23.2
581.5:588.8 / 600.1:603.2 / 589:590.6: 0.769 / 21.5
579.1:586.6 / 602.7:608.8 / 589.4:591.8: 0.803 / 23.1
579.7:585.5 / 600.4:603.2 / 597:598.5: 0.090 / 23.1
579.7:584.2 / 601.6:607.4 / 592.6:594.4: 0.237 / 23.7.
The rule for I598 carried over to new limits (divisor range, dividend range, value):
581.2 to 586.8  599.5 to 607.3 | 1.14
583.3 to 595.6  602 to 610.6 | 1.35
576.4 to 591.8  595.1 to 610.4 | 1.23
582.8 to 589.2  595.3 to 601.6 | 1.17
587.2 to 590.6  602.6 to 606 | 1.86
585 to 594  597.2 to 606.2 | 1.37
